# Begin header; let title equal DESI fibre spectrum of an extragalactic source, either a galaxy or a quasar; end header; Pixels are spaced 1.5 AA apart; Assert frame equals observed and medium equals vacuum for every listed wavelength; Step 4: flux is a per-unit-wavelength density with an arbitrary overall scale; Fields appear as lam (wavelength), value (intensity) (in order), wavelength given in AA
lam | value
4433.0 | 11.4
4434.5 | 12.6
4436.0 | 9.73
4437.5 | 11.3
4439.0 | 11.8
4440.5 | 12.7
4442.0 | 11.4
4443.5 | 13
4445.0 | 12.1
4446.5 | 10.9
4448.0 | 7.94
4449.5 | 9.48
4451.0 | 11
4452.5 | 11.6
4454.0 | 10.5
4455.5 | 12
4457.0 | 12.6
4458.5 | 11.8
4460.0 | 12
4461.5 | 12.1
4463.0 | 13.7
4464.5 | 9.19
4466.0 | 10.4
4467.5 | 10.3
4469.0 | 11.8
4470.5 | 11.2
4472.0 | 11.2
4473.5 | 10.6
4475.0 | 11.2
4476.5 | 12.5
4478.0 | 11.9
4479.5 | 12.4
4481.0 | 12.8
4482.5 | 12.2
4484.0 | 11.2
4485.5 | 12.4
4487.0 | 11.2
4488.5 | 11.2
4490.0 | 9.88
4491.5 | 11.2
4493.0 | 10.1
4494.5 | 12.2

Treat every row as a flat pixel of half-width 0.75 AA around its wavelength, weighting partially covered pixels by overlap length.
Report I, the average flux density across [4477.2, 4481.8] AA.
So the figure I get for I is 12.4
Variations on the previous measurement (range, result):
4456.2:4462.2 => 12.1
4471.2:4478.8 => 11.5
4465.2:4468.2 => 10.3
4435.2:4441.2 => 11.4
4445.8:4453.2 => 10.2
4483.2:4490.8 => 11.2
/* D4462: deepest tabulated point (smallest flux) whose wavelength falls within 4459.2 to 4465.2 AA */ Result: 9.19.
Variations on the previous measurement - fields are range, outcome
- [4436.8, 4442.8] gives 11.3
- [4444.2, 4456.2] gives 7.94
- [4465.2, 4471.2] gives 10.3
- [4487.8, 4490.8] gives 9.88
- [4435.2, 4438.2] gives 9.73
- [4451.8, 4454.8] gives 10.5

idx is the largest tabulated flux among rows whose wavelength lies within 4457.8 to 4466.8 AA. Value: 13.7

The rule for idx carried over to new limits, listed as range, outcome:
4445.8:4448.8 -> 10.9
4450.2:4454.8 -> 11.6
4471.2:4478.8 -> 12.5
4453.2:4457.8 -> 12.6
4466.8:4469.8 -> 11.8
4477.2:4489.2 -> 12.8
